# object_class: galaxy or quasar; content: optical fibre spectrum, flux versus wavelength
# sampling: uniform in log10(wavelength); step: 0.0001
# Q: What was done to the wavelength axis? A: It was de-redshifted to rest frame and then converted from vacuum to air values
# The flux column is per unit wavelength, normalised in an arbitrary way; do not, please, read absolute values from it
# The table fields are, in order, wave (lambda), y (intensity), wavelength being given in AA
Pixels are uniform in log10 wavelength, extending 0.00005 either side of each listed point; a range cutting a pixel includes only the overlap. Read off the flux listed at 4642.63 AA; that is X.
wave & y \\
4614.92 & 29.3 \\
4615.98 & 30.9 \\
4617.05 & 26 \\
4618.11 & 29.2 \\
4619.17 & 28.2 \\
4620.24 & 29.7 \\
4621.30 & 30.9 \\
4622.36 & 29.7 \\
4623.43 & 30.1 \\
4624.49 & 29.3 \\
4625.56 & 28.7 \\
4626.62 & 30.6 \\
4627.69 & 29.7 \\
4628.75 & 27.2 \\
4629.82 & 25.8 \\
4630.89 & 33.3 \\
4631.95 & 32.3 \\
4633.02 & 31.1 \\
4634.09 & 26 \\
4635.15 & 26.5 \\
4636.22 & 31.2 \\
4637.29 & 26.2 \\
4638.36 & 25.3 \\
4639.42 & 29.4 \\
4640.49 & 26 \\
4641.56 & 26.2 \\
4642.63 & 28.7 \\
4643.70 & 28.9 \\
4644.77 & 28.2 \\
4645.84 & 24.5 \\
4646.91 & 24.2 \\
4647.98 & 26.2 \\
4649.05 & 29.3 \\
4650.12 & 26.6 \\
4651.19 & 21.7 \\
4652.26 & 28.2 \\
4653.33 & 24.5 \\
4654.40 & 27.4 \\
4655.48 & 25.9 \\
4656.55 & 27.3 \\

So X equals 28.7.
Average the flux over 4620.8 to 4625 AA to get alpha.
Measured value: 30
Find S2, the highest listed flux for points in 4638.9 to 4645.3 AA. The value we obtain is 29.4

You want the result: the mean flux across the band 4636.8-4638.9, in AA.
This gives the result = 25.8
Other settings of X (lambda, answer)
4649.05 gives 29.3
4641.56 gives 26.2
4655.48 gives 25.9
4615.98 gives 30.9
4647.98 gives 26.2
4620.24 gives 29.7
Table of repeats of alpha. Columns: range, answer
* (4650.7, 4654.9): 25.5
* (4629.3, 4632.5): 30.5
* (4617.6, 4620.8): 29.1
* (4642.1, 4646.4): 27.5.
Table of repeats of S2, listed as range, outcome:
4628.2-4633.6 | 33.3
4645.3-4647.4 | 24.5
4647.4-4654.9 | 29.3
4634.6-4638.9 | 31.2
